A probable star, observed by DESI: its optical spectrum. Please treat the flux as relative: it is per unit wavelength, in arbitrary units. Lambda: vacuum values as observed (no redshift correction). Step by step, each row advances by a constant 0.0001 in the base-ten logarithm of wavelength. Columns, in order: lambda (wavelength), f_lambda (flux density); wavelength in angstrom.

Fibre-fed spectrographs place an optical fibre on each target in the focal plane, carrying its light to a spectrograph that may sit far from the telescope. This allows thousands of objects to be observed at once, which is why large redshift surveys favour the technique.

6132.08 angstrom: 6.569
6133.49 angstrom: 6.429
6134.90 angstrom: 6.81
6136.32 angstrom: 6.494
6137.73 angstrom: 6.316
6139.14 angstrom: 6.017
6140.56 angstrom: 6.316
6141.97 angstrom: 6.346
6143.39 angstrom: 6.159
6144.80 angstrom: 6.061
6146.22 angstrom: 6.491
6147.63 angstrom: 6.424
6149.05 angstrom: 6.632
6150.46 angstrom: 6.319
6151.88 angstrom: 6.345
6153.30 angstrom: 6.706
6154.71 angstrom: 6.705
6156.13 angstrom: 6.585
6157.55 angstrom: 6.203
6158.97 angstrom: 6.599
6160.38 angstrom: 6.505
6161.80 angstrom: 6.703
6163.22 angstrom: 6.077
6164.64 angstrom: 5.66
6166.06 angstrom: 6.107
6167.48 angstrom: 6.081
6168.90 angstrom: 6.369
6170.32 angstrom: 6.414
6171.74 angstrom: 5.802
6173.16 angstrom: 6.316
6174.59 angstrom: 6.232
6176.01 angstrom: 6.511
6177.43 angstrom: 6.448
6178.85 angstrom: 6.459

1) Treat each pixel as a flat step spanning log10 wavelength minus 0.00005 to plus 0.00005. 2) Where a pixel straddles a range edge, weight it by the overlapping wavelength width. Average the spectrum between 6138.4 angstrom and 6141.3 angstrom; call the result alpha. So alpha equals 6.17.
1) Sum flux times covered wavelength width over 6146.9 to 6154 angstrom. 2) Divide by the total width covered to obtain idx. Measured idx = 6.49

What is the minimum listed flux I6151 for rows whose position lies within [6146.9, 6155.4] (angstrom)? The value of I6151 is 6.319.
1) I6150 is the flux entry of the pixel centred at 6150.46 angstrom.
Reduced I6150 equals 6.319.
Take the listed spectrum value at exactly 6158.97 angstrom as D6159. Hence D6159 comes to 6.599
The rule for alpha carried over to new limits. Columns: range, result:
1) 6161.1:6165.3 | 6.15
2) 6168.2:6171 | 6.39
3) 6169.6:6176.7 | 6.25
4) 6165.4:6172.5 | 6.16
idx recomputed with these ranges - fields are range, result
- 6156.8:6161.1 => 6.44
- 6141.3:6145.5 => 6.19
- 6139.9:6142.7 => 6.33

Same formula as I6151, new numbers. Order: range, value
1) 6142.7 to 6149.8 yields 6.061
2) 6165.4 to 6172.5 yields 5.802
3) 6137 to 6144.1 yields 6.017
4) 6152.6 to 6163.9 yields 6.077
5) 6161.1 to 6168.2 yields 5.66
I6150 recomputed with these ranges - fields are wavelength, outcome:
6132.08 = 6.569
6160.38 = 6.505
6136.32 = 6.494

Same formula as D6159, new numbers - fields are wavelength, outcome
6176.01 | 6.511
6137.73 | 6.316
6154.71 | 6.705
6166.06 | 6.107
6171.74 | 5.802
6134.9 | 6.81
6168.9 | 6.369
